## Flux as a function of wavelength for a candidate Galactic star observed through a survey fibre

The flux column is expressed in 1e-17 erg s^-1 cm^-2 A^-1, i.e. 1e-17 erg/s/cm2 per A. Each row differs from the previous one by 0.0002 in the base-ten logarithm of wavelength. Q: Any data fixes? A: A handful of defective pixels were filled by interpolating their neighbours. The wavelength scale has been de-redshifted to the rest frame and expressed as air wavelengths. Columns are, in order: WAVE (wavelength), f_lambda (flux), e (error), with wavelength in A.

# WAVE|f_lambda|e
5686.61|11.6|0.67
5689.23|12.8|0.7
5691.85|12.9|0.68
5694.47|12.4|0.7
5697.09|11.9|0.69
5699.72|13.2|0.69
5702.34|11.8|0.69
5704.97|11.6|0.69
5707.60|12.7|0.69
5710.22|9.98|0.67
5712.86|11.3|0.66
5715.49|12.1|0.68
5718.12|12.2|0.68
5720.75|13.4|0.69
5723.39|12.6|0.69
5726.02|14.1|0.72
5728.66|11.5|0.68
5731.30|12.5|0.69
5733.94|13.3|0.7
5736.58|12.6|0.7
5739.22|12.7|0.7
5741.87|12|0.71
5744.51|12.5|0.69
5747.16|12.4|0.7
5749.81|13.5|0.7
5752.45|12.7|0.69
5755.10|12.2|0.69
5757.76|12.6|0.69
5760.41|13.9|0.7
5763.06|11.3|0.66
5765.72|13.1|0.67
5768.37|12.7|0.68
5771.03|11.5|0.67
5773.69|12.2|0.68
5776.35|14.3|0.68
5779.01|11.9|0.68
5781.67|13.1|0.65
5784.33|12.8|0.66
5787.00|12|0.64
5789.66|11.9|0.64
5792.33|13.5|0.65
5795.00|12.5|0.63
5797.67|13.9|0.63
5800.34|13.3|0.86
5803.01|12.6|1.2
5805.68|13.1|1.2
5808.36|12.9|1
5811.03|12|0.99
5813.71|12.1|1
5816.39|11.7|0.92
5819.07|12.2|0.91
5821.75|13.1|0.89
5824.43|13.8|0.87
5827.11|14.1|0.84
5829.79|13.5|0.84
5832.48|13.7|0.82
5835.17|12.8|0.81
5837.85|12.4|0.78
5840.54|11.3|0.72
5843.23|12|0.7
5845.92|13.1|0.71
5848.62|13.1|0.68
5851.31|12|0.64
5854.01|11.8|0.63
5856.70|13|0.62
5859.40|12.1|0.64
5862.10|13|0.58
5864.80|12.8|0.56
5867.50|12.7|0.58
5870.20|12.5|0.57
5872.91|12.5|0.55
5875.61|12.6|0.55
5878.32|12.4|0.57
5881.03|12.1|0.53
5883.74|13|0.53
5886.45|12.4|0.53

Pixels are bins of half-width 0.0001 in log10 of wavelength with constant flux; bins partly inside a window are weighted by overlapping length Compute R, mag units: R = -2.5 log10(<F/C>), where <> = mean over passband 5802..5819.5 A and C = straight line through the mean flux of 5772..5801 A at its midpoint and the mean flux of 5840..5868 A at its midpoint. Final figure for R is 0.028 mag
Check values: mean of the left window 12.8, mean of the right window 12.5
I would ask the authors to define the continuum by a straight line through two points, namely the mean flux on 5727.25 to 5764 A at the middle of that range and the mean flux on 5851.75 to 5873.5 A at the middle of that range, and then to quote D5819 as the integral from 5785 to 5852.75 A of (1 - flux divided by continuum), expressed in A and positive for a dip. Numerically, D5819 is -1.09 A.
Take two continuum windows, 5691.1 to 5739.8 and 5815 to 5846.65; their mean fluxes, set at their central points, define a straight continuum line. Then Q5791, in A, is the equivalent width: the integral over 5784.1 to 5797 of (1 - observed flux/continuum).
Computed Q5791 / 0.1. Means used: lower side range 12.3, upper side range 12.8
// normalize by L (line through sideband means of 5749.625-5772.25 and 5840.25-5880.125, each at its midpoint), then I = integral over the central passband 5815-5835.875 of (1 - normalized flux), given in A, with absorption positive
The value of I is -1.01 A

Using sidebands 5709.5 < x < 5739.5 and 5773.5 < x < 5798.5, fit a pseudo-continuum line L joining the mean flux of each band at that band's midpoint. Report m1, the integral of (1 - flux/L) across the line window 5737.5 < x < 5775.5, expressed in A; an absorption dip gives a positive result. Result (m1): 0.2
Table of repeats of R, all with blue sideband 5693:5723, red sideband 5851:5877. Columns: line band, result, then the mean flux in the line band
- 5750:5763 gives -0.05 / 12.8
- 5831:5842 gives -0.01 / 12.6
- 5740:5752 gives -0.04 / 12.6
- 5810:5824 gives 0.01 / 12.3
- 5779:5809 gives -0.04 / 12.8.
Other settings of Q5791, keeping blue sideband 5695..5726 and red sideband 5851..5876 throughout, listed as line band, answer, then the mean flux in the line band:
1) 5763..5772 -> 0.00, 12.3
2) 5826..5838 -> -0.90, 13.4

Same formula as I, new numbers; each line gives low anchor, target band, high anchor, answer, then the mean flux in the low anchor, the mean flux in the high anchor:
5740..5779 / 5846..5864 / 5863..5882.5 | 0.0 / 12.6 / 12.5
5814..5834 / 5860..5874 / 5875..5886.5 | 0.0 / 13.1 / 12.5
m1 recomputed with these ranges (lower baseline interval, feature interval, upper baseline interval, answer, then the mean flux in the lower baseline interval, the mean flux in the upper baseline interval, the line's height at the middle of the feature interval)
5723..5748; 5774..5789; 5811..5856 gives -0.1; 12.6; 12.7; 12.6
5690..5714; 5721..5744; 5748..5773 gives -0.7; 12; 12.6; 12.3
